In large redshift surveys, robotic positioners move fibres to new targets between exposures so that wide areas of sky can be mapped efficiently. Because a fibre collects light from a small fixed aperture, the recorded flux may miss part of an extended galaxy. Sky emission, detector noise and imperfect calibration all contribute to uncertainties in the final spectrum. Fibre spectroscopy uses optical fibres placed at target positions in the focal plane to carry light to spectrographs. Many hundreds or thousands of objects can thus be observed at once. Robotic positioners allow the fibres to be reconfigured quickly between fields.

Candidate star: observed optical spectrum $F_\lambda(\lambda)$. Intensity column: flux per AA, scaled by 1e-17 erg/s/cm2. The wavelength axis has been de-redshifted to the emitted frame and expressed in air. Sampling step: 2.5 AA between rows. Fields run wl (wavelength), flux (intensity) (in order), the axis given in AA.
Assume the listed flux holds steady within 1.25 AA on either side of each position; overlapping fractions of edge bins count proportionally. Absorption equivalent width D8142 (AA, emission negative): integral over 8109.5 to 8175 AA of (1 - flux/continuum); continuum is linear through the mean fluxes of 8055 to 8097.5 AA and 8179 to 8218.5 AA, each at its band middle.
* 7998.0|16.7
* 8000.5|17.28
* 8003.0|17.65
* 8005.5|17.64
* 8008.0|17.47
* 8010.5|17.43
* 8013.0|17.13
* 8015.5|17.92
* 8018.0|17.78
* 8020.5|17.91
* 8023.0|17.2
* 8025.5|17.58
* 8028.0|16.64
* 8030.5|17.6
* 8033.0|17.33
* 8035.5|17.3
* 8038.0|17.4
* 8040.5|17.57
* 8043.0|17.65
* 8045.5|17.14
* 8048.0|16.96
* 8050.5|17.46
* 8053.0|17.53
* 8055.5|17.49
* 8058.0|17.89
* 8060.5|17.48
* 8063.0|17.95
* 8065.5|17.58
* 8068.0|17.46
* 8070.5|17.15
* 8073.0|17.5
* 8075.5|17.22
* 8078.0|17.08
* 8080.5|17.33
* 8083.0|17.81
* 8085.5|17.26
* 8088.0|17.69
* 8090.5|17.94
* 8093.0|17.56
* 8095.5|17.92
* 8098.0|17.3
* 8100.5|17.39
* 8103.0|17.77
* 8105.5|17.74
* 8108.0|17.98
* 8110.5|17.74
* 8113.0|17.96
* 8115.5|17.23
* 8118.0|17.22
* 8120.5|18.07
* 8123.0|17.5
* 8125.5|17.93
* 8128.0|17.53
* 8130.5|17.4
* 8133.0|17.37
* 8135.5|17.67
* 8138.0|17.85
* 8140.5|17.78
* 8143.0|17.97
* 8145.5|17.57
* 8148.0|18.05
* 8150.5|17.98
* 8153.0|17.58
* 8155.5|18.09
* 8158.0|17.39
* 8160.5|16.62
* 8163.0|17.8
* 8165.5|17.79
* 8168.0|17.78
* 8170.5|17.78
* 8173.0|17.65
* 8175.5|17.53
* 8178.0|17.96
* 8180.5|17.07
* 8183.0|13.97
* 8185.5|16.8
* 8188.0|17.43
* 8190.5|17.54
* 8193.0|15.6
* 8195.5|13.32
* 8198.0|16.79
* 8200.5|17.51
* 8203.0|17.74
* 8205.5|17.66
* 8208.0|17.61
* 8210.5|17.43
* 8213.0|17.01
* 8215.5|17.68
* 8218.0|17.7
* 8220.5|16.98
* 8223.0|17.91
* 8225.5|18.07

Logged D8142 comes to -2.0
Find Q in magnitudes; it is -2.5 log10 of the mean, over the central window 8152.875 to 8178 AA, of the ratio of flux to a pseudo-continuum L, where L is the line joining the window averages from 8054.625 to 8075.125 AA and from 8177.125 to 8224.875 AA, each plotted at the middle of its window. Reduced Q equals -0.03 mag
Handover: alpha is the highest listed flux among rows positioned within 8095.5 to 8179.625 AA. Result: 18.09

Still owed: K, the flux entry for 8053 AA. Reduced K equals 17.53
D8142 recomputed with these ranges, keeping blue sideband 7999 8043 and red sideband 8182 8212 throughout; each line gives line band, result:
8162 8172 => -0.6 AA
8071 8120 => -1.3 AA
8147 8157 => -0.6 AA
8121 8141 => -0.8 AA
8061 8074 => -0.2 AA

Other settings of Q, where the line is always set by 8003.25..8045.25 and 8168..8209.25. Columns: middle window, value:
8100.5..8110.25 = -0.04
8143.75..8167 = -0.04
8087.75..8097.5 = -0.03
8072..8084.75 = -0.01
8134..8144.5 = -0.05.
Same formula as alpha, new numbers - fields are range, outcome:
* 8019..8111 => 17.98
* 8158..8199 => 17.96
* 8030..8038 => 17.6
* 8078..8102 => 17.94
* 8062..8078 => 17.95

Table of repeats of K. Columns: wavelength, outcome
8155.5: 18.09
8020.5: 17.91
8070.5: 17.15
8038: 17.4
